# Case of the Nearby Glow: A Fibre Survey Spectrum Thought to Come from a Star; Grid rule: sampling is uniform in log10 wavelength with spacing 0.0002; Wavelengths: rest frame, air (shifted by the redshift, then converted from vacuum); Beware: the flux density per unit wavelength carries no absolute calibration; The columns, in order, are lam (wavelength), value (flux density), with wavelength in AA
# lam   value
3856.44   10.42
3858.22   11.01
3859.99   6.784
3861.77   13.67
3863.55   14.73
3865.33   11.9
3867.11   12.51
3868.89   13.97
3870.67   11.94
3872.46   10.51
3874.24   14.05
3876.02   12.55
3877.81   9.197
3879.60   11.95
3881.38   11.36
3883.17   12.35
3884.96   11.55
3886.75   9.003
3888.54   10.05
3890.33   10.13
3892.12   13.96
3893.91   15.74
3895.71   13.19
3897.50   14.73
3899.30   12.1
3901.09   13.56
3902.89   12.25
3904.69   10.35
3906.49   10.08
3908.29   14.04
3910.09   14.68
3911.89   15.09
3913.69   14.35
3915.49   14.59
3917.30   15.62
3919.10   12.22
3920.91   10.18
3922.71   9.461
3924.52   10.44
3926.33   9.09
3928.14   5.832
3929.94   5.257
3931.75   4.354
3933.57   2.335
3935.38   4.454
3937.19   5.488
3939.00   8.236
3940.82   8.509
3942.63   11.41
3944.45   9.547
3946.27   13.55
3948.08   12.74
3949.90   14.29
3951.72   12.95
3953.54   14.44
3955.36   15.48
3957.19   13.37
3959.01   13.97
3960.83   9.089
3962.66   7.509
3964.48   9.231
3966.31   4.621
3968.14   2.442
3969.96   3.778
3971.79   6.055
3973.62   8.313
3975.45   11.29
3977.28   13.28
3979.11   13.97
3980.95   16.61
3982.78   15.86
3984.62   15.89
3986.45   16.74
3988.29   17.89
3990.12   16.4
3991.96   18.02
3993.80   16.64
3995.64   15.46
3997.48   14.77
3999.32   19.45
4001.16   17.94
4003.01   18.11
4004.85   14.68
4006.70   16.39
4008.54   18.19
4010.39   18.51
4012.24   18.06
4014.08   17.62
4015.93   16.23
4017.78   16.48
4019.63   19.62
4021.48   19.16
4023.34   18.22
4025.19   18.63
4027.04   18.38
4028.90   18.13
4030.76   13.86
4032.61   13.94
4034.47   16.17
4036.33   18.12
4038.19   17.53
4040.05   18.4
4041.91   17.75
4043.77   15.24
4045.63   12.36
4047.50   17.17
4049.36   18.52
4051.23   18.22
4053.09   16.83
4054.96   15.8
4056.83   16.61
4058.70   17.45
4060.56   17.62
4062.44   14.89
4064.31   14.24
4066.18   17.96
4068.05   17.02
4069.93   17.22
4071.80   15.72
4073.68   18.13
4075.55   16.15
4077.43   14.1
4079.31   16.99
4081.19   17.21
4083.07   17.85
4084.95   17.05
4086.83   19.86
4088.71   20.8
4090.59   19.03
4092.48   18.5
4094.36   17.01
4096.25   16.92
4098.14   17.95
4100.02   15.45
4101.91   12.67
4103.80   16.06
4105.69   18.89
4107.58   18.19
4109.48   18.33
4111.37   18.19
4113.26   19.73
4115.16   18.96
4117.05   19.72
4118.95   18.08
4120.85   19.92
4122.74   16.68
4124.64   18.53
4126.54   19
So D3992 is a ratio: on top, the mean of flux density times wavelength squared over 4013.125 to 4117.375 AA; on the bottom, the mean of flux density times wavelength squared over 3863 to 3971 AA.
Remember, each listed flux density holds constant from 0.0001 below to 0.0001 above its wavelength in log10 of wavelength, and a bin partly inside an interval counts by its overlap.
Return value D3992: 1.70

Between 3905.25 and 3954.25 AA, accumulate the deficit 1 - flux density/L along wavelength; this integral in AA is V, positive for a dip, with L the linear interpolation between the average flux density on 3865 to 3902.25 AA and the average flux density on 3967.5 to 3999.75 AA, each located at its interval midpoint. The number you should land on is 8.9 AA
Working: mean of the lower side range 12.2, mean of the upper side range 13.5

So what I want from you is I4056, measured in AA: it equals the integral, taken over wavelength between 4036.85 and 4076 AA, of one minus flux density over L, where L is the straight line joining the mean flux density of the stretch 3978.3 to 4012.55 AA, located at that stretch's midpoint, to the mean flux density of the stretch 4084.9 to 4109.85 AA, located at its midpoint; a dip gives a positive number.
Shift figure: 1.28 AA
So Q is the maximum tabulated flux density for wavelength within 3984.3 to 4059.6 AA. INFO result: 19.62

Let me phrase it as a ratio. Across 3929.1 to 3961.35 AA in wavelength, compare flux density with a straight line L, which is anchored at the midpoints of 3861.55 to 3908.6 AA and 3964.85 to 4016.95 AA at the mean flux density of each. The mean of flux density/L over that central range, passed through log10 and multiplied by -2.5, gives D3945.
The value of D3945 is 0.33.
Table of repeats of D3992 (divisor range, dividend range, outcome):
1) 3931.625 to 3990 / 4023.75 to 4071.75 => 1.63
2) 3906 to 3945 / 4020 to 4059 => 1.84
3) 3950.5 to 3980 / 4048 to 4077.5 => 1.75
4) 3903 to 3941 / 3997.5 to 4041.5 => 1.87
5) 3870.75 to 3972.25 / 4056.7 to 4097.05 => 1.74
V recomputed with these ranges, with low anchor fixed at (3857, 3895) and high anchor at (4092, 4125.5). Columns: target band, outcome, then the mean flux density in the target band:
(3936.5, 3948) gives 3.2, 9.77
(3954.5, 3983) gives 8.1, 10.2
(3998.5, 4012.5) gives -2.3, 17.6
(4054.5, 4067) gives 0.1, 16.4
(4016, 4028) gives -2.1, 18.3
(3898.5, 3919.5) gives -1.0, 13.3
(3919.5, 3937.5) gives 8.6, 6.88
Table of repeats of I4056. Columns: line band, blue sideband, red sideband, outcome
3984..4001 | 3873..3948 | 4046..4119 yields -3.5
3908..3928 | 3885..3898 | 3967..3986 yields -0.9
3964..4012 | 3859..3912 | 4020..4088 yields 3.8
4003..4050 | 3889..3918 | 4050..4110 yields -3.4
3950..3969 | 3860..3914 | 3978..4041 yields 5.8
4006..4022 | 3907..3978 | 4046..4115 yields -4.7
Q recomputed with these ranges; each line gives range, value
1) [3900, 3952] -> 15.62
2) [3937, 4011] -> 19.45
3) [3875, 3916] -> 15.74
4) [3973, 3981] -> 16.61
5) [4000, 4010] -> 18.19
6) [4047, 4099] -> 20.8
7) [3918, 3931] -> 12.22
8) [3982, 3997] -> 18.02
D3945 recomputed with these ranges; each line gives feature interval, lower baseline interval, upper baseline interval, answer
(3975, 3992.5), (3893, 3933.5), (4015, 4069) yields -0.09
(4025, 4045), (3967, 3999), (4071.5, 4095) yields -0.09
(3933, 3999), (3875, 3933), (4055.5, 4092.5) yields 0.17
